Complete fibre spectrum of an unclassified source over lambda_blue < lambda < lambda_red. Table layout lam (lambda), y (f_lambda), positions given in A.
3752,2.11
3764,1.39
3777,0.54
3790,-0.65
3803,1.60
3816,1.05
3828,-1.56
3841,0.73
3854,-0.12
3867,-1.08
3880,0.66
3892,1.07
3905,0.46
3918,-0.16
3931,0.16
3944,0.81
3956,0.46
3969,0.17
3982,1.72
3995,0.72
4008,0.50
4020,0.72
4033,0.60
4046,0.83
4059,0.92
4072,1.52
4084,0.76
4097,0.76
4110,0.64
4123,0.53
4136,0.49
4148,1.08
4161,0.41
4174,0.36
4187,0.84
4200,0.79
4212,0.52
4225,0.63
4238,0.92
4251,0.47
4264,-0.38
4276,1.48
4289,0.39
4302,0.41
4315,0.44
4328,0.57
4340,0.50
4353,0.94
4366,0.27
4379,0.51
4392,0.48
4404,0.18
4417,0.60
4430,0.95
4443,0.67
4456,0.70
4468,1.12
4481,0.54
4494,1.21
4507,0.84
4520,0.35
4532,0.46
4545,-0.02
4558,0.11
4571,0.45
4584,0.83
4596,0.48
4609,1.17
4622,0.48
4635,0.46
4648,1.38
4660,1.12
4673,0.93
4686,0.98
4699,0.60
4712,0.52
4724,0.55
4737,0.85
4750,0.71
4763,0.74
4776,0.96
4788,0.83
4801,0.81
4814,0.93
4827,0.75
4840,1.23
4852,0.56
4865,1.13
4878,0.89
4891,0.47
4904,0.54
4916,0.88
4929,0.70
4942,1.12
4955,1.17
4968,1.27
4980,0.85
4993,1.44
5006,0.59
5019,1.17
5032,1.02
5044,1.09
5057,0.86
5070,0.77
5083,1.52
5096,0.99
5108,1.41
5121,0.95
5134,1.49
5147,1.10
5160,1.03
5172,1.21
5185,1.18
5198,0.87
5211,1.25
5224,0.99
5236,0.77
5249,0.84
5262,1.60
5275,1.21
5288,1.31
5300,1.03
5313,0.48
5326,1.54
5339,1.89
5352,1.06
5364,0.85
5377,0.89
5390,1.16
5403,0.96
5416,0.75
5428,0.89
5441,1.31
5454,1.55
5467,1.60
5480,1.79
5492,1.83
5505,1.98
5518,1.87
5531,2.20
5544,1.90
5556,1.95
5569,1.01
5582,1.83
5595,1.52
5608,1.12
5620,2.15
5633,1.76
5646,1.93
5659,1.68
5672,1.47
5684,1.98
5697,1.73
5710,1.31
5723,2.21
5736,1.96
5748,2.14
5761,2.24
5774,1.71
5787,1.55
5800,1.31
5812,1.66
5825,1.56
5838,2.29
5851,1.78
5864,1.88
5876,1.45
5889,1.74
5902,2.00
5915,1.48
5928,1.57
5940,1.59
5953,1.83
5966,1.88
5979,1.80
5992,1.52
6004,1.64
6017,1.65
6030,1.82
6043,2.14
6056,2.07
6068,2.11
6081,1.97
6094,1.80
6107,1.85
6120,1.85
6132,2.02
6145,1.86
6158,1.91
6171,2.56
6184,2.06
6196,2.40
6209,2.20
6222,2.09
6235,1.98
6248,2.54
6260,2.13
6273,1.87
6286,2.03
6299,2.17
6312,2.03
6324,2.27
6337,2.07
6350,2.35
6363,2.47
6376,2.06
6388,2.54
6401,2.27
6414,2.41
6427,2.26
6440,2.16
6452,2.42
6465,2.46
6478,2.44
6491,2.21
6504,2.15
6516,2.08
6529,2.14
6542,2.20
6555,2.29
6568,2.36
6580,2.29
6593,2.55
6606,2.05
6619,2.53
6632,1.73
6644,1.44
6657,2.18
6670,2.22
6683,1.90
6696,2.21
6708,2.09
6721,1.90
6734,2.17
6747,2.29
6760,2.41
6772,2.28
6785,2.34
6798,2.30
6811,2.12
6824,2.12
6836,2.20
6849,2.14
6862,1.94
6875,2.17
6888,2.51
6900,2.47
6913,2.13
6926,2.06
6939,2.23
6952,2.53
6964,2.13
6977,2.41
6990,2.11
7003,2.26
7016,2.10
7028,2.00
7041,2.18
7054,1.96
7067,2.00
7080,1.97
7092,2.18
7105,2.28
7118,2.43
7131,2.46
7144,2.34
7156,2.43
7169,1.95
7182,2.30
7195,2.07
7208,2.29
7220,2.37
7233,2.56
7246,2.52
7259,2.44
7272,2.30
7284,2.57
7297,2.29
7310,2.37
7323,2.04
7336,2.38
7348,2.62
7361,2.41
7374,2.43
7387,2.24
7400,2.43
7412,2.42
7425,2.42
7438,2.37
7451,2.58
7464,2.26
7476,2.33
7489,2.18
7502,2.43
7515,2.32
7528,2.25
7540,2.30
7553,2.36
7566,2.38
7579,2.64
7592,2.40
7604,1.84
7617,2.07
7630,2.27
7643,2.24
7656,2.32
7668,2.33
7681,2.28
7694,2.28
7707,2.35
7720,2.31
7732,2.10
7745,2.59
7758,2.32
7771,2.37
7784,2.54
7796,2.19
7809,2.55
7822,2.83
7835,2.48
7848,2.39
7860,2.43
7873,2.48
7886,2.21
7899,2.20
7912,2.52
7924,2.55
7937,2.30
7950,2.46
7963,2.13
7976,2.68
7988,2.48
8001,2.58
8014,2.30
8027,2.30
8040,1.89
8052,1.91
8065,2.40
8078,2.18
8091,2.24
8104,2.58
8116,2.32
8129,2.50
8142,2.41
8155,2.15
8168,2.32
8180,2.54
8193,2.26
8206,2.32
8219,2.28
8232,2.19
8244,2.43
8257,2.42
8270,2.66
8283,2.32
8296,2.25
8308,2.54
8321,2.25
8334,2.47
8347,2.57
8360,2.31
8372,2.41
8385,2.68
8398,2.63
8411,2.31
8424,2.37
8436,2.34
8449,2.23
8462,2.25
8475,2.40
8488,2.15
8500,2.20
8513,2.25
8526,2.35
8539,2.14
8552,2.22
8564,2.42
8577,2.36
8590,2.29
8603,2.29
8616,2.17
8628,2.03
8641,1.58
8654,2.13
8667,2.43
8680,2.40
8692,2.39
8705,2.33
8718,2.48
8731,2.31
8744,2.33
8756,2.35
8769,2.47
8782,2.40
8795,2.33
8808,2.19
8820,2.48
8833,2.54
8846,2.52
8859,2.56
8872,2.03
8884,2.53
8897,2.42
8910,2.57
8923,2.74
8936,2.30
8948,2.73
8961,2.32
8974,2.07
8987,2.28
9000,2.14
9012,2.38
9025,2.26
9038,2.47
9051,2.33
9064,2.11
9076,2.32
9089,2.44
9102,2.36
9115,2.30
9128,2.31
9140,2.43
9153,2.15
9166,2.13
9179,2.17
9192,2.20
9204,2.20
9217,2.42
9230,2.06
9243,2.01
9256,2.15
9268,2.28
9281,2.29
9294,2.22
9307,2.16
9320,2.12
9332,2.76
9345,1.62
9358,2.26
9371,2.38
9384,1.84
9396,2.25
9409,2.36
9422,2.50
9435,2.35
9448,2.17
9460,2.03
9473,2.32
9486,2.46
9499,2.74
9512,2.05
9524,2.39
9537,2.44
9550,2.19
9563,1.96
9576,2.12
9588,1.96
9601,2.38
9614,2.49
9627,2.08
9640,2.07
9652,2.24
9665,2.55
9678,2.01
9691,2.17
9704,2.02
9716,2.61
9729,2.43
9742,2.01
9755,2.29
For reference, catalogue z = 0.37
